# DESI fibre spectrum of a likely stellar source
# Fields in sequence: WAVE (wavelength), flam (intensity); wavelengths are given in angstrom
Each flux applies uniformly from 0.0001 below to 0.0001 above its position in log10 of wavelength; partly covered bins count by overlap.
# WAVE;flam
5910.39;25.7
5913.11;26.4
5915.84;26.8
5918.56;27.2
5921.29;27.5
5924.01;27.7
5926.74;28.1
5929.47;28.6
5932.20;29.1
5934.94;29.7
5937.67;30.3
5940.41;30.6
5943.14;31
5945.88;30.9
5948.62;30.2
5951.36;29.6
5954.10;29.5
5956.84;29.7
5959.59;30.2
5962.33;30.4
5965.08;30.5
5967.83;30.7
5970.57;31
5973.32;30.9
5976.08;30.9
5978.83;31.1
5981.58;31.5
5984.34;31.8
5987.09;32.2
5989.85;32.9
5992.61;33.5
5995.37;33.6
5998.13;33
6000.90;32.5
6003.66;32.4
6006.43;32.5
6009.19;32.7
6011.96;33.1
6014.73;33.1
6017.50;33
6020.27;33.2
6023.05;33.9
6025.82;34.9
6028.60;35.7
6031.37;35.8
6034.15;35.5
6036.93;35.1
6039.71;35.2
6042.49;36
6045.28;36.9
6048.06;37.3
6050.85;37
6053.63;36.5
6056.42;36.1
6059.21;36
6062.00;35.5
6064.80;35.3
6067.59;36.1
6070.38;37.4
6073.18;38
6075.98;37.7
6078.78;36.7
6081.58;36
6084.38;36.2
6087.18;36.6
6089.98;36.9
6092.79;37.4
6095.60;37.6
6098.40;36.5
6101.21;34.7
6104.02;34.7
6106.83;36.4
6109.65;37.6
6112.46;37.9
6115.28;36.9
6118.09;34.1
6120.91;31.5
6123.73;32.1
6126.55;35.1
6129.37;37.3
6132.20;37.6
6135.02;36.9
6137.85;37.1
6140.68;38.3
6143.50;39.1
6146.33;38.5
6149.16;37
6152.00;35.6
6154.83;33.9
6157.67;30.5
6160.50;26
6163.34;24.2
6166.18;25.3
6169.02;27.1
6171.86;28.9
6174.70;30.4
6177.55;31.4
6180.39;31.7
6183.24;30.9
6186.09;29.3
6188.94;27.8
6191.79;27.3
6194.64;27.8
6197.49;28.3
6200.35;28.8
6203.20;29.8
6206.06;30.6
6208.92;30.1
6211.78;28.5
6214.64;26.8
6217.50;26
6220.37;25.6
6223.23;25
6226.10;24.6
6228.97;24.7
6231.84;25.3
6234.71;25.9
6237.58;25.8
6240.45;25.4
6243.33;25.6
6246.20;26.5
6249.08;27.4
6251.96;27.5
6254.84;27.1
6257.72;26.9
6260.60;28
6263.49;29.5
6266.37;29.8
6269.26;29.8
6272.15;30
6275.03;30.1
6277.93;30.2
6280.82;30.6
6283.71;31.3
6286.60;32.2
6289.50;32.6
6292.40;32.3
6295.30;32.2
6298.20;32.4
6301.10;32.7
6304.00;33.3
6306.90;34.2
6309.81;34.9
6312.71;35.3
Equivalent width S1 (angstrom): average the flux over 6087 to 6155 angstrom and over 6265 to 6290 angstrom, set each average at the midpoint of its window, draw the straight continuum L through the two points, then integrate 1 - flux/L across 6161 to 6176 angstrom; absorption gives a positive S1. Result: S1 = 3.26 angstrom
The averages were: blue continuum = 36.3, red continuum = 30.7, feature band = 27.1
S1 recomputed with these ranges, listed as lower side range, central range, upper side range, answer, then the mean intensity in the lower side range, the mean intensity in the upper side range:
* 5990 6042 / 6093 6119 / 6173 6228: -4.3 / 33.8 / 28.4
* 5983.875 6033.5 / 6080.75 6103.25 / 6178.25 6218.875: -3.6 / 33.4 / 28.9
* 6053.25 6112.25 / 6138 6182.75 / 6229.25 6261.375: -0.3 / 36.5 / 26.4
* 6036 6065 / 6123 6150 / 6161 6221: -4.9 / 36.1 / 28.4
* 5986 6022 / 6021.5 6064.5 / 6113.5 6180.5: -3.7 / 32.9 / 33.2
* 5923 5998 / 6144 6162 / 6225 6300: -2.7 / 30.7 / 28.6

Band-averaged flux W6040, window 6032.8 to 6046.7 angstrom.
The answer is 35.7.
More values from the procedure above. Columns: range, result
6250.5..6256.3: 27.3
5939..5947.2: 30.8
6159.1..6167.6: 25.2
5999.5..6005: 32.4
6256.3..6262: 27.5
